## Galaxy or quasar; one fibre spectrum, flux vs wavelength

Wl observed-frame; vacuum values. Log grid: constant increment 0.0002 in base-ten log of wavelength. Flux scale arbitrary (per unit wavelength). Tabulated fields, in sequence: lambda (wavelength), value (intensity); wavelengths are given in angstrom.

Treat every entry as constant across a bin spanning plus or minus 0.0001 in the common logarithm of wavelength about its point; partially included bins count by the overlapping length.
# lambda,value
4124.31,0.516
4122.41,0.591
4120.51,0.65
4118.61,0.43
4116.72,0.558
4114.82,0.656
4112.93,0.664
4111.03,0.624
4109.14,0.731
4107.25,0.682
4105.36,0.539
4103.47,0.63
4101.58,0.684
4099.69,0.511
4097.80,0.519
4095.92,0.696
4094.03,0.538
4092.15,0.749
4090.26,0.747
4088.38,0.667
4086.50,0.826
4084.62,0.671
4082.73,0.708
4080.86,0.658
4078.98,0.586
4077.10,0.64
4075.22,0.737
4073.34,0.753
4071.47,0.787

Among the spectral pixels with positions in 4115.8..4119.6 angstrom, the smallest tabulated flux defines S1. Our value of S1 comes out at 0.43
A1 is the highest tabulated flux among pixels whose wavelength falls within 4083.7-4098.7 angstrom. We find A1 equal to 0.826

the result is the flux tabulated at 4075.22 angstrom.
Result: 0.737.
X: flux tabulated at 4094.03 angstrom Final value 0.538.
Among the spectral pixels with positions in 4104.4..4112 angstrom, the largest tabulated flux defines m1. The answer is 0.731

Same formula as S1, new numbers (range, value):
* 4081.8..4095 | 0.538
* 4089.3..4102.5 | 0.511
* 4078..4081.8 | 0.586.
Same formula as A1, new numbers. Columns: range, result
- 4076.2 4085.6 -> 0.708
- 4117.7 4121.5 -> 0.65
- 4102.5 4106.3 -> 0.63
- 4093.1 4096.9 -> 0.696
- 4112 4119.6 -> 0.664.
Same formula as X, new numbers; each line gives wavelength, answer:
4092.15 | 0.749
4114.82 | 0.656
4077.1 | 0.64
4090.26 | 0.747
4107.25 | 0.682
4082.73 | 0.708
